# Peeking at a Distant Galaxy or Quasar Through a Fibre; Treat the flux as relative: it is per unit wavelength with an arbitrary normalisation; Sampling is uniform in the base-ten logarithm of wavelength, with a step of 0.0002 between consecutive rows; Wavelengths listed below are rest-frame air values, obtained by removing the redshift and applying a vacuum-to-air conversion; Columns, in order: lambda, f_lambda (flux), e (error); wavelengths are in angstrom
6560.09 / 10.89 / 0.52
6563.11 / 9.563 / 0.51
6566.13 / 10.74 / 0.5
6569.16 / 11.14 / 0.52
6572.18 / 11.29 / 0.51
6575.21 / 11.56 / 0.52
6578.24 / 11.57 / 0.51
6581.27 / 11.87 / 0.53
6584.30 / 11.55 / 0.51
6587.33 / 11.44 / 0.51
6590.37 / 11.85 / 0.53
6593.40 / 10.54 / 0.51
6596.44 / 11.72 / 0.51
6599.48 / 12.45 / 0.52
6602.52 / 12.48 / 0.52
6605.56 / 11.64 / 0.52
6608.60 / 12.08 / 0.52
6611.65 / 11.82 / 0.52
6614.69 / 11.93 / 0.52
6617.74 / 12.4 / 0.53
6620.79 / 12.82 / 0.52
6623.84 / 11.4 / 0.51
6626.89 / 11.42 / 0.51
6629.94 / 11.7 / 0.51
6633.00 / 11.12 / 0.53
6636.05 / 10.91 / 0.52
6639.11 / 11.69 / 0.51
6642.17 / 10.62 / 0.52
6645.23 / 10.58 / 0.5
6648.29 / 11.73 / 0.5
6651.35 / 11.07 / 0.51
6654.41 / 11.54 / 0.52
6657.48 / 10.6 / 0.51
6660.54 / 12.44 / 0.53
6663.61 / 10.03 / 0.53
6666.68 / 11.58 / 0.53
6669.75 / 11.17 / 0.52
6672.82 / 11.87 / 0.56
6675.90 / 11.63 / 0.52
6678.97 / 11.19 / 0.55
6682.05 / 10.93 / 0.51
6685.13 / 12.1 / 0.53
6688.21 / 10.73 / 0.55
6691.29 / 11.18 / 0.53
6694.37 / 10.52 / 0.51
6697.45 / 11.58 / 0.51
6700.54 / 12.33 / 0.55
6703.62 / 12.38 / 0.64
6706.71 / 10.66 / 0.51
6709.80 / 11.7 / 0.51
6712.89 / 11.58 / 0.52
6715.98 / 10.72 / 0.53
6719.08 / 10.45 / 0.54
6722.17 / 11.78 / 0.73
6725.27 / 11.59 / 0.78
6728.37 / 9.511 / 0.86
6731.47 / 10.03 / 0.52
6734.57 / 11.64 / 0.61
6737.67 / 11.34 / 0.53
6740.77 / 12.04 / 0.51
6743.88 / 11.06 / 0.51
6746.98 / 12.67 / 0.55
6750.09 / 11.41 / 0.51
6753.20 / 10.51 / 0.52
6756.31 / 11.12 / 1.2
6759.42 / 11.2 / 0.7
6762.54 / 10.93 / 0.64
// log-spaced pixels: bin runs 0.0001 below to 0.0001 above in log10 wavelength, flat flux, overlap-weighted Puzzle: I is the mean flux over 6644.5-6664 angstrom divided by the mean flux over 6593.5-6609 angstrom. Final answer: 0.94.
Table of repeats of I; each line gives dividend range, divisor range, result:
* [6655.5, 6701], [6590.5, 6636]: 0.96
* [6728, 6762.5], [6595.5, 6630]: 0.93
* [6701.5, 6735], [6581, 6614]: 0.94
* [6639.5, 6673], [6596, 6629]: 0.93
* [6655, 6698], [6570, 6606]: 0.97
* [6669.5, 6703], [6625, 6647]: 1.02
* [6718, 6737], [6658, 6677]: 0.95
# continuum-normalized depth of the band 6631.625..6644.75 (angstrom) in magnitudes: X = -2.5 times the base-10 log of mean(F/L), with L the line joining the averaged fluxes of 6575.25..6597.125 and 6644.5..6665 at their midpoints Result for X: 0.02 mag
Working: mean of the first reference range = 11.5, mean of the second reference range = 11.2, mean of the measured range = 11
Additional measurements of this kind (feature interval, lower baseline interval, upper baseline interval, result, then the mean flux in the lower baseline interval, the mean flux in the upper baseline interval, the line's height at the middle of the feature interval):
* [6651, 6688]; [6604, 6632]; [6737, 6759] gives 0.036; 11.9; 11.4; 11.7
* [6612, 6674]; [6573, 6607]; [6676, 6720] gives 0.006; 11.7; 11.3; 11.5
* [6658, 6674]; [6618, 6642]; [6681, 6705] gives 0.015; 11.6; 11.5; 11.5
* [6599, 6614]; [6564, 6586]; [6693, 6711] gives -0.062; 11.3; 11.5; 11.4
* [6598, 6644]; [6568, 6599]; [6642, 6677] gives -0.035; 11.5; 11.3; 11.4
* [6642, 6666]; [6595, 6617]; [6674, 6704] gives 0.053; 12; 11.4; 11.7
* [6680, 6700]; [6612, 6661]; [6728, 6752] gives 0.015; 11.5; 11.3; 11.4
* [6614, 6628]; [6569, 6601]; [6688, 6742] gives -0.050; 11.6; 11.2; 11.5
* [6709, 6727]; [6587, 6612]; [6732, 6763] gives 0.017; 11.8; 11.4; 11.4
